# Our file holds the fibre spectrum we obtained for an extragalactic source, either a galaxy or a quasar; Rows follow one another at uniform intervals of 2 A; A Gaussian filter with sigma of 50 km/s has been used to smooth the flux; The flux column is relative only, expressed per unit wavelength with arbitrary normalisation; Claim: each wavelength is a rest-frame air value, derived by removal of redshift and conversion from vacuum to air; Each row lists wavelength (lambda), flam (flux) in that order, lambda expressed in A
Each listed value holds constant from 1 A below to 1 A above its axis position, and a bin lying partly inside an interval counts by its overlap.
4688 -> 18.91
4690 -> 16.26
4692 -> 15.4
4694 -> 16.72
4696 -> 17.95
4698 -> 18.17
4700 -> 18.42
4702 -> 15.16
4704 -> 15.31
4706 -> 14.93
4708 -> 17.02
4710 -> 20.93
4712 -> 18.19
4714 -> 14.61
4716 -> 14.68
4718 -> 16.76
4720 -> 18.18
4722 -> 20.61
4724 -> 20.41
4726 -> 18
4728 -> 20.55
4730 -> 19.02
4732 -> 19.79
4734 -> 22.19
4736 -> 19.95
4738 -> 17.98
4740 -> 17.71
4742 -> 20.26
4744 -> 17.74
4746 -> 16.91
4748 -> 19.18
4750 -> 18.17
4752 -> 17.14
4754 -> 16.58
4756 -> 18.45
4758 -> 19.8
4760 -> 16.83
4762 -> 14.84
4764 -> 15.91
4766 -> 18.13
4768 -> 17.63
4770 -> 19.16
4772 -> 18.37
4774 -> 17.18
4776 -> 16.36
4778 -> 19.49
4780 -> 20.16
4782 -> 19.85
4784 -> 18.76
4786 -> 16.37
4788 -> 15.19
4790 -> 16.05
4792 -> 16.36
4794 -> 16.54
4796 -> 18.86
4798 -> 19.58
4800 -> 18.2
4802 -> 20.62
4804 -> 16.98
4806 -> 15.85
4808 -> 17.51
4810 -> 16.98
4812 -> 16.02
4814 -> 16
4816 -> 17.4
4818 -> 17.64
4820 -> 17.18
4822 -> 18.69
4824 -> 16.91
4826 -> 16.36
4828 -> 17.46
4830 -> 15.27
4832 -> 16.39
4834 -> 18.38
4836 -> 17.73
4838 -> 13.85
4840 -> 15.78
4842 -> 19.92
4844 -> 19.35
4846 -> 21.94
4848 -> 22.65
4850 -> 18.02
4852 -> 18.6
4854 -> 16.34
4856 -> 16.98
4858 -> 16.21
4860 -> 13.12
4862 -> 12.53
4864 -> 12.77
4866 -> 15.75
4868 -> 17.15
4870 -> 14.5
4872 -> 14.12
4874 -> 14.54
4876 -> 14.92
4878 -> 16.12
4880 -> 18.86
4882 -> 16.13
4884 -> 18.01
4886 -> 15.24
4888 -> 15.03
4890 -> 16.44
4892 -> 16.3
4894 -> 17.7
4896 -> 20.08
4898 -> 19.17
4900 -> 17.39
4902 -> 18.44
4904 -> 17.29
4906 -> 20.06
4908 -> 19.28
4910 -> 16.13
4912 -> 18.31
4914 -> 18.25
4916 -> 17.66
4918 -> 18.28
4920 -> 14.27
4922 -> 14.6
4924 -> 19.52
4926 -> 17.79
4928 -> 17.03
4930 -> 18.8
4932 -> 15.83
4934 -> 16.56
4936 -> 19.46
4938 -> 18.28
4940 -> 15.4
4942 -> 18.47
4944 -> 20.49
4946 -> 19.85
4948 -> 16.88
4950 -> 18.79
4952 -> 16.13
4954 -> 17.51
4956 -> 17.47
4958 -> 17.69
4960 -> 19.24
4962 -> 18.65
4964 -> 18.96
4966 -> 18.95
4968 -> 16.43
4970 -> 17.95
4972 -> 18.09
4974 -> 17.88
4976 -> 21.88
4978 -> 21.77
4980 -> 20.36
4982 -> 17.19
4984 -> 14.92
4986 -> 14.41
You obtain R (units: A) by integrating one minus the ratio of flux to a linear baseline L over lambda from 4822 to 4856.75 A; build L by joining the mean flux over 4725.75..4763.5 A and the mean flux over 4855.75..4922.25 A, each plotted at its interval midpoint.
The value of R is -1.22 A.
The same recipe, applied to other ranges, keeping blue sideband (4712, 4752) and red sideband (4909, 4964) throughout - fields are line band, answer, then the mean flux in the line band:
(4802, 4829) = 1.56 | 17.1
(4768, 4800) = 0.74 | 17.9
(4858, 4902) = 4.59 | 16.1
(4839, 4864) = 0.86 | 17.4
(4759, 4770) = 0.89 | 16.9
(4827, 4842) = 1.21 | 16.6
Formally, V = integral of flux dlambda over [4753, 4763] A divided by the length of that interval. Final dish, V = 17.3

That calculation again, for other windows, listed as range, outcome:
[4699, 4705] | 16.3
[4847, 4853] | 19.8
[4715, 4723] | 17.6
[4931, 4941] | 17.1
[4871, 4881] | 15.7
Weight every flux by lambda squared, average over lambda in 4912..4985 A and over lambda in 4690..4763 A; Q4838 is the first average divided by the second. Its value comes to 1.1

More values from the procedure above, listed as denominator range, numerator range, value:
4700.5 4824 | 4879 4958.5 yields 1.06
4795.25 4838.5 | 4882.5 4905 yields 1.04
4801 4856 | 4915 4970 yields 1.06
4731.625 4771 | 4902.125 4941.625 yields 1.04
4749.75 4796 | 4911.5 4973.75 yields 1.09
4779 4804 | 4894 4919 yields 1.07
